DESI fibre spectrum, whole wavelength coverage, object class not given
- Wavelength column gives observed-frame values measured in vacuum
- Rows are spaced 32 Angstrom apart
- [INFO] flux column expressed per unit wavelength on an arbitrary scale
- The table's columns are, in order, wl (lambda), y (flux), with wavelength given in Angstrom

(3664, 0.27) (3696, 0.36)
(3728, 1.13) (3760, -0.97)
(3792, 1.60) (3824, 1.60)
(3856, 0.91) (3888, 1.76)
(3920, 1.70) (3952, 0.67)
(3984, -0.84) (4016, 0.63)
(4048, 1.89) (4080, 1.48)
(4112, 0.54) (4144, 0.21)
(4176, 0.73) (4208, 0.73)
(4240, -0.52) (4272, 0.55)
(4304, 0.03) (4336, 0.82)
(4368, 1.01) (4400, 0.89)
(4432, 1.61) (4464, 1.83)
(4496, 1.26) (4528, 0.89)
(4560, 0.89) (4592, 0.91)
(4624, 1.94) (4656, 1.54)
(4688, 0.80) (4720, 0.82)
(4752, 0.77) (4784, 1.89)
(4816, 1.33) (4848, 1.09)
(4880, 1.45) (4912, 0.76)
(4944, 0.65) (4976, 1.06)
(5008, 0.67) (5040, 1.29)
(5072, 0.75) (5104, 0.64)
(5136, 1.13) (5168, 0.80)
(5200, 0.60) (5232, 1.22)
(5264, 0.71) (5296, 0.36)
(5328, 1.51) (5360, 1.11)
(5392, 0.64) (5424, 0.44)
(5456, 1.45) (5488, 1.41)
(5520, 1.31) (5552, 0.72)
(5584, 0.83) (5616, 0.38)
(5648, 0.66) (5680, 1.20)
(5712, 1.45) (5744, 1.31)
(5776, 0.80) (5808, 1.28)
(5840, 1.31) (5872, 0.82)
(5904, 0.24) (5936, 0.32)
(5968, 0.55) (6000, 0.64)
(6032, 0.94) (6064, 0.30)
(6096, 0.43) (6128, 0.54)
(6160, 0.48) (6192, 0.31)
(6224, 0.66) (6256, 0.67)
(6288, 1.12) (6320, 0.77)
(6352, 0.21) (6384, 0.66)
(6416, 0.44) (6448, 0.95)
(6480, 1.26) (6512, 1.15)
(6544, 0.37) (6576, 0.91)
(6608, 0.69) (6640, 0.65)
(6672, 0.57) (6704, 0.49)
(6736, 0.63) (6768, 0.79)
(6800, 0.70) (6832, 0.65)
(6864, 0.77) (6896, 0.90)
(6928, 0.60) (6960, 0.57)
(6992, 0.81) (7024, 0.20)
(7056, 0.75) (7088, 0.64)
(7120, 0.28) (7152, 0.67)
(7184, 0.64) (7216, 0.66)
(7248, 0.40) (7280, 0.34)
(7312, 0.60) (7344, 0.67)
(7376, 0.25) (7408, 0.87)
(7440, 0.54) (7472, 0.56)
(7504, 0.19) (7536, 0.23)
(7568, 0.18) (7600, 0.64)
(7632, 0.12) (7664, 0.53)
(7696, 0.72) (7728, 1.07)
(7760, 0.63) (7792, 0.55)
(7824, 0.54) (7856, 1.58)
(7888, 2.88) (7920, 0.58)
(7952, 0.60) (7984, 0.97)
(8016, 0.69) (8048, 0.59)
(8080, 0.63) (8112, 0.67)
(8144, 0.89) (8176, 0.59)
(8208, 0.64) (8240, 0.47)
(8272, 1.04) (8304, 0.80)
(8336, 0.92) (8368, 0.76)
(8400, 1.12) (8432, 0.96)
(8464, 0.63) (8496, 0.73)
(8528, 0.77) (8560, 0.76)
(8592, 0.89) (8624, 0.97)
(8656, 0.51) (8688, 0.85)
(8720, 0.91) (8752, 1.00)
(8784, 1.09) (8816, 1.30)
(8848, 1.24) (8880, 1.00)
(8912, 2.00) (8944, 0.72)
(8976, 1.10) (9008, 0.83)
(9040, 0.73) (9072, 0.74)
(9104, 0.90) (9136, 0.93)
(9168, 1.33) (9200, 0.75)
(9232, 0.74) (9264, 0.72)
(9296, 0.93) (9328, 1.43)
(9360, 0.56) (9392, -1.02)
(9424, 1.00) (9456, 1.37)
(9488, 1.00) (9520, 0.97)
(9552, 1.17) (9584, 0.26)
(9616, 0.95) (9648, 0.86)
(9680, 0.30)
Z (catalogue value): 1.112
